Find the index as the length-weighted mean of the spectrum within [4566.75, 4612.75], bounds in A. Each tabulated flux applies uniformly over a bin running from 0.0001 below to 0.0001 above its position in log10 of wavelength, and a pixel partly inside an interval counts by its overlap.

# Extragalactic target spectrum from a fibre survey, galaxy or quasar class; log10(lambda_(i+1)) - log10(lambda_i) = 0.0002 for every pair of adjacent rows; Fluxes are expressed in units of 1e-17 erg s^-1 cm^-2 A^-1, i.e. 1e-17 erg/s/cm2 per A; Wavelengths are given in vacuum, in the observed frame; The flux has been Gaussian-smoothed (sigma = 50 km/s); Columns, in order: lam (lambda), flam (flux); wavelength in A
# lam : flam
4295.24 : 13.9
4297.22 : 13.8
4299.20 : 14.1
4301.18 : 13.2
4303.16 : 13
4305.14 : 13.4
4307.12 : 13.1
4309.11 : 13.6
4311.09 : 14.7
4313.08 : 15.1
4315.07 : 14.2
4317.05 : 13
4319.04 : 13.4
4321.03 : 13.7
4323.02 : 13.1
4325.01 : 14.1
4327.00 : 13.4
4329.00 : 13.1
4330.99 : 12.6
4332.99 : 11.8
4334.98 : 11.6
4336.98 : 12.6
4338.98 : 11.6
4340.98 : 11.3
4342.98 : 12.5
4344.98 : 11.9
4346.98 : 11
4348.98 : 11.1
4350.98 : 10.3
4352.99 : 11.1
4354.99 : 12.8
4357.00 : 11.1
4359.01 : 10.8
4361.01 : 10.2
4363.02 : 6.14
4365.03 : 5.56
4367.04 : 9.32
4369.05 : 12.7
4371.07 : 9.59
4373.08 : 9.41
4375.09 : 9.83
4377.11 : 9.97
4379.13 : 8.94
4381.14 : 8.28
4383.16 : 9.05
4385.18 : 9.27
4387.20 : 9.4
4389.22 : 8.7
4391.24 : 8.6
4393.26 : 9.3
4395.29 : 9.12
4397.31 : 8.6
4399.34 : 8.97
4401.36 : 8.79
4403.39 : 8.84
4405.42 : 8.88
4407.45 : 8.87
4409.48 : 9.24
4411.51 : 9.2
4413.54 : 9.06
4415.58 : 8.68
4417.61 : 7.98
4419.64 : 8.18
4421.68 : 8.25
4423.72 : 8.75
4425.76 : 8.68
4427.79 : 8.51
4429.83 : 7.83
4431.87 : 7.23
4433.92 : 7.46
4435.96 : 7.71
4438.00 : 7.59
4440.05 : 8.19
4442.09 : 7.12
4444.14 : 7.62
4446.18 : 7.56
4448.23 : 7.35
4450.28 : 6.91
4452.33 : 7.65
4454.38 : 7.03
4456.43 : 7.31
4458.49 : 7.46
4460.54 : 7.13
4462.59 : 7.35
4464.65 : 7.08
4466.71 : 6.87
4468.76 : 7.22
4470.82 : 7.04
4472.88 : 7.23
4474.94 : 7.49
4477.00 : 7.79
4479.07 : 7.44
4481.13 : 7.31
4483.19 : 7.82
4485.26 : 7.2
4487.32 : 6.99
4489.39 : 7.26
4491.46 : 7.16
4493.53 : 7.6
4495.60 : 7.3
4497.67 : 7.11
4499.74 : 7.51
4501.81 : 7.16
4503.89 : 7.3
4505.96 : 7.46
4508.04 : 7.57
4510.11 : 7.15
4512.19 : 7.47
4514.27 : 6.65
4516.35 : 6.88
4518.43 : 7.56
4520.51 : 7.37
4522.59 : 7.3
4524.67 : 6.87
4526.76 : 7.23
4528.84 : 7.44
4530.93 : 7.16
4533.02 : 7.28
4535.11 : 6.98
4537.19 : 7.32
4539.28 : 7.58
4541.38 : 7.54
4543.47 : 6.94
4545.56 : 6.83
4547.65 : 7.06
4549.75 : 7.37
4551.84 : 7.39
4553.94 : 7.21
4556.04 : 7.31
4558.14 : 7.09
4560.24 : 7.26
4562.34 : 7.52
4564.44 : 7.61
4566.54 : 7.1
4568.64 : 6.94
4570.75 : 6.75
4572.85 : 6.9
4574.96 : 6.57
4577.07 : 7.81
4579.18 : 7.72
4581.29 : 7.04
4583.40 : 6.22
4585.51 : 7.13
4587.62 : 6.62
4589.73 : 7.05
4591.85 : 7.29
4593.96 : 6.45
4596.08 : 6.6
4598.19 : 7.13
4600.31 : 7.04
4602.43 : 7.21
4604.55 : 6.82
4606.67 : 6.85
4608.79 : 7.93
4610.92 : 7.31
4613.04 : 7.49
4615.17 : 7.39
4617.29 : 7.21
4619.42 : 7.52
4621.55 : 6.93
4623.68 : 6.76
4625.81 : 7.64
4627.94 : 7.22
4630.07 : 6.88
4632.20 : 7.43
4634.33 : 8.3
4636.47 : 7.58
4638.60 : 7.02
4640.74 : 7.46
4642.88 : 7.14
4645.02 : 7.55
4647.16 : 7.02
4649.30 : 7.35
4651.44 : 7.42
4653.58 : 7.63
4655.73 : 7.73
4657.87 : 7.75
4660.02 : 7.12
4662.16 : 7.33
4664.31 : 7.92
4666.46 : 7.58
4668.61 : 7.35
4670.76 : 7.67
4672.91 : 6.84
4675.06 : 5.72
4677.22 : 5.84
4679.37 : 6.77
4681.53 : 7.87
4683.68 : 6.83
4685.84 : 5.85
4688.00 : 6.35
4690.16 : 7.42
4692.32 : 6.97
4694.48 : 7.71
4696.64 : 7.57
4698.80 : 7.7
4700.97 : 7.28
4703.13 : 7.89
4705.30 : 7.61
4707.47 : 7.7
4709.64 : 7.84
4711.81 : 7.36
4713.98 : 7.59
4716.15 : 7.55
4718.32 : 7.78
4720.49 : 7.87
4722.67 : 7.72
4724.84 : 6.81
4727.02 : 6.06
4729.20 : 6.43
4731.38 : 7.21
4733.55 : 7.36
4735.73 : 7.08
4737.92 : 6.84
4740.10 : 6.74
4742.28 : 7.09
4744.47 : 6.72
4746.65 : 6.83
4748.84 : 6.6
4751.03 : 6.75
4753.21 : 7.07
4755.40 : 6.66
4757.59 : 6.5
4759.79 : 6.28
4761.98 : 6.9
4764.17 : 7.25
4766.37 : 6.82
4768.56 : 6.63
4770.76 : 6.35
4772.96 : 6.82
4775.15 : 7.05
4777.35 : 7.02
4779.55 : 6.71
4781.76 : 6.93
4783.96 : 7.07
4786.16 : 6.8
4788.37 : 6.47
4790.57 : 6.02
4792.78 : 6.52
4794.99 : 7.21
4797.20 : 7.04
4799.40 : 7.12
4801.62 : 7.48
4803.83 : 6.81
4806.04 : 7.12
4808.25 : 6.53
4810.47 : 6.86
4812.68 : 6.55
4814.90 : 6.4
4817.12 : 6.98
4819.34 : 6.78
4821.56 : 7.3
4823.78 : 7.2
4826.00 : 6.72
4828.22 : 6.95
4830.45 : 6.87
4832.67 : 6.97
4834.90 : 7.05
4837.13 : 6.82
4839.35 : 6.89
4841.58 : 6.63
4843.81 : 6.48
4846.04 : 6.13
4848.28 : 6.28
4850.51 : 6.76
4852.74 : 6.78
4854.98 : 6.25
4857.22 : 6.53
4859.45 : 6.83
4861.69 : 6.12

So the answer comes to 7.03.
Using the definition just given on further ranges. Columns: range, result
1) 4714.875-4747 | 7.08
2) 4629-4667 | 7.45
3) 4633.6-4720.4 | 7.33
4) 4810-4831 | 6.86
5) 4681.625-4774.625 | 7.06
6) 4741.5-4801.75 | 6.8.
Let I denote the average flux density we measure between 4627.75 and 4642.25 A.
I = 7.42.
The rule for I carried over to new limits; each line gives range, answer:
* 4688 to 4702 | 7.36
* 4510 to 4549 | 7.19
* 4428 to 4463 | 7.47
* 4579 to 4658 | 7.22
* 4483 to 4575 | 7.22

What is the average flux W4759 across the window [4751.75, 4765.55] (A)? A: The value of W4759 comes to 6.78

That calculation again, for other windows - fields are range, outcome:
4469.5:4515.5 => 7.32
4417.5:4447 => 7.91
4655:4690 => 7.04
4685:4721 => 7.42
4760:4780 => 6.82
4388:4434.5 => 8.61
